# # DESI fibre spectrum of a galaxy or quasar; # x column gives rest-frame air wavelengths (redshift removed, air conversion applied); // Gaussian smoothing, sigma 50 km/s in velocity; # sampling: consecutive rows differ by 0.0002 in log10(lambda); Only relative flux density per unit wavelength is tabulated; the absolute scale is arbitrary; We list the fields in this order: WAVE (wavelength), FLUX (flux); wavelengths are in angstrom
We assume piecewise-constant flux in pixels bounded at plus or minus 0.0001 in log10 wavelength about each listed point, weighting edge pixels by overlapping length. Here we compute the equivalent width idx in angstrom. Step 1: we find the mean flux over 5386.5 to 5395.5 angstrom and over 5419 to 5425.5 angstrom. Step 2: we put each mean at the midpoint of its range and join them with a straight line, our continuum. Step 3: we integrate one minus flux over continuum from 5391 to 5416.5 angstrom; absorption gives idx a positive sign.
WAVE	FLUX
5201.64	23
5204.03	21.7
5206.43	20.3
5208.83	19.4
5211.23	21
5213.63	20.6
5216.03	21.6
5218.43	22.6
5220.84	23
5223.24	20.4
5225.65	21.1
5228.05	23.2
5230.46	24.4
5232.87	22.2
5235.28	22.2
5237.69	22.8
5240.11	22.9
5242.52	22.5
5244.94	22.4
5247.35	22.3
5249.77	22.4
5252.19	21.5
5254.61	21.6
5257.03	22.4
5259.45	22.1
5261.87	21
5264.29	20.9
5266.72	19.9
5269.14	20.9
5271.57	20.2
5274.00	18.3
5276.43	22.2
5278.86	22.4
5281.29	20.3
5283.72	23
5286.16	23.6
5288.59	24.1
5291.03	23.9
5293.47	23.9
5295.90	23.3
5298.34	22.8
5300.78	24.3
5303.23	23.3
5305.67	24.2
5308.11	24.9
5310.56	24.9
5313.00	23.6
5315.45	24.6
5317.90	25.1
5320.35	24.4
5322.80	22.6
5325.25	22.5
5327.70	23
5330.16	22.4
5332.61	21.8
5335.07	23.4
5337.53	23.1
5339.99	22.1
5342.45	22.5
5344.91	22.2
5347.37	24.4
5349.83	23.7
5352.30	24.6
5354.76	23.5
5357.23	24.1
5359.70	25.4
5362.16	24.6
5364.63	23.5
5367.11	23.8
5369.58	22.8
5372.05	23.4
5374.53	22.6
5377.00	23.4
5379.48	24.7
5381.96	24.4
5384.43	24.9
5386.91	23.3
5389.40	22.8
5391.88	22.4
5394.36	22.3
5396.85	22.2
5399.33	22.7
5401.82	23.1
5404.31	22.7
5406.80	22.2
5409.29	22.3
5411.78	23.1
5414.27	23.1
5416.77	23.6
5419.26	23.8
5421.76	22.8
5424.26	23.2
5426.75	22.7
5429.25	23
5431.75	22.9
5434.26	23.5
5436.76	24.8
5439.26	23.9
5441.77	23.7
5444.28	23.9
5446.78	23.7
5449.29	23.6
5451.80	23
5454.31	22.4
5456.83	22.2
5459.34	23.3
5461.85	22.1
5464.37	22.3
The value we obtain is 0.2 angstrom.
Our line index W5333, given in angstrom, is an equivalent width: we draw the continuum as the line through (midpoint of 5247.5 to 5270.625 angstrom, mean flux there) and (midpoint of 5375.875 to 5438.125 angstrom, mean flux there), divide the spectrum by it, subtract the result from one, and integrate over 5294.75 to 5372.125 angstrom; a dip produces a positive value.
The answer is -4.4 angstrom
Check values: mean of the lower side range 21.4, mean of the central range 23.6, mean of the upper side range 23.2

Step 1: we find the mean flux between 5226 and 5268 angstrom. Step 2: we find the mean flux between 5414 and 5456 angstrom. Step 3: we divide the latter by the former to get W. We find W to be 1.06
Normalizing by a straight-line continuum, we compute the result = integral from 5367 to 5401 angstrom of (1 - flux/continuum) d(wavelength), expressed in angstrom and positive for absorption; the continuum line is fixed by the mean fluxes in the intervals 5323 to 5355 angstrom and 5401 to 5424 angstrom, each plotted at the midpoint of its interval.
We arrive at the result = -0.4 angstrom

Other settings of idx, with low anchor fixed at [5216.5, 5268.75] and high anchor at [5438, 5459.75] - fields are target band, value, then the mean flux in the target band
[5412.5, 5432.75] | 0.0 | 23.1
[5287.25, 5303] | -0.9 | 23.7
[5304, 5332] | -1.6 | 23.8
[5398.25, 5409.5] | 0.2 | 22.6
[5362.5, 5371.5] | -0.3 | 23.5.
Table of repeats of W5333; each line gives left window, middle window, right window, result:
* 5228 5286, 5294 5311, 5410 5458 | -1.3 angstrom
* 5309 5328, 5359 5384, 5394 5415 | -0.8 angstrom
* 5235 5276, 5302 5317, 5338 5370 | -1.0 angstrom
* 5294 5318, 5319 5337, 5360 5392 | 0.8 angstrom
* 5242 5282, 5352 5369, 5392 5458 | -1.3 angstrom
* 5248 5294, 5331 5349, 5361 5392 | 0.2 angstrom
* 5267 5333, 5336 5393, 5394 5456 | -1.3 angstrom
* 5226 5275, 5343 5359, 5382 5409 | -0.8 angstrom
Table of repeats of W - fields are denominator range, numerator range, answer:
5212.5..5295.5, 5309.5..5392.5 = 1.07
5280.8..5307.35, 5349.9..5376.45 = 1.02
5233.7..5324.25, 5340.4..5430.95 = 1.03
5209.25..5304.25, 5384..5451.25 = 1.05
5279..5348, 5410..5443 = 1.00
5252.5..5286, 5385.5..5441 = 1.08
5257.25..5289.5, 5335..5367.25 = 1.10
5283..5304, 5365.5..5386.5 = 1.01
